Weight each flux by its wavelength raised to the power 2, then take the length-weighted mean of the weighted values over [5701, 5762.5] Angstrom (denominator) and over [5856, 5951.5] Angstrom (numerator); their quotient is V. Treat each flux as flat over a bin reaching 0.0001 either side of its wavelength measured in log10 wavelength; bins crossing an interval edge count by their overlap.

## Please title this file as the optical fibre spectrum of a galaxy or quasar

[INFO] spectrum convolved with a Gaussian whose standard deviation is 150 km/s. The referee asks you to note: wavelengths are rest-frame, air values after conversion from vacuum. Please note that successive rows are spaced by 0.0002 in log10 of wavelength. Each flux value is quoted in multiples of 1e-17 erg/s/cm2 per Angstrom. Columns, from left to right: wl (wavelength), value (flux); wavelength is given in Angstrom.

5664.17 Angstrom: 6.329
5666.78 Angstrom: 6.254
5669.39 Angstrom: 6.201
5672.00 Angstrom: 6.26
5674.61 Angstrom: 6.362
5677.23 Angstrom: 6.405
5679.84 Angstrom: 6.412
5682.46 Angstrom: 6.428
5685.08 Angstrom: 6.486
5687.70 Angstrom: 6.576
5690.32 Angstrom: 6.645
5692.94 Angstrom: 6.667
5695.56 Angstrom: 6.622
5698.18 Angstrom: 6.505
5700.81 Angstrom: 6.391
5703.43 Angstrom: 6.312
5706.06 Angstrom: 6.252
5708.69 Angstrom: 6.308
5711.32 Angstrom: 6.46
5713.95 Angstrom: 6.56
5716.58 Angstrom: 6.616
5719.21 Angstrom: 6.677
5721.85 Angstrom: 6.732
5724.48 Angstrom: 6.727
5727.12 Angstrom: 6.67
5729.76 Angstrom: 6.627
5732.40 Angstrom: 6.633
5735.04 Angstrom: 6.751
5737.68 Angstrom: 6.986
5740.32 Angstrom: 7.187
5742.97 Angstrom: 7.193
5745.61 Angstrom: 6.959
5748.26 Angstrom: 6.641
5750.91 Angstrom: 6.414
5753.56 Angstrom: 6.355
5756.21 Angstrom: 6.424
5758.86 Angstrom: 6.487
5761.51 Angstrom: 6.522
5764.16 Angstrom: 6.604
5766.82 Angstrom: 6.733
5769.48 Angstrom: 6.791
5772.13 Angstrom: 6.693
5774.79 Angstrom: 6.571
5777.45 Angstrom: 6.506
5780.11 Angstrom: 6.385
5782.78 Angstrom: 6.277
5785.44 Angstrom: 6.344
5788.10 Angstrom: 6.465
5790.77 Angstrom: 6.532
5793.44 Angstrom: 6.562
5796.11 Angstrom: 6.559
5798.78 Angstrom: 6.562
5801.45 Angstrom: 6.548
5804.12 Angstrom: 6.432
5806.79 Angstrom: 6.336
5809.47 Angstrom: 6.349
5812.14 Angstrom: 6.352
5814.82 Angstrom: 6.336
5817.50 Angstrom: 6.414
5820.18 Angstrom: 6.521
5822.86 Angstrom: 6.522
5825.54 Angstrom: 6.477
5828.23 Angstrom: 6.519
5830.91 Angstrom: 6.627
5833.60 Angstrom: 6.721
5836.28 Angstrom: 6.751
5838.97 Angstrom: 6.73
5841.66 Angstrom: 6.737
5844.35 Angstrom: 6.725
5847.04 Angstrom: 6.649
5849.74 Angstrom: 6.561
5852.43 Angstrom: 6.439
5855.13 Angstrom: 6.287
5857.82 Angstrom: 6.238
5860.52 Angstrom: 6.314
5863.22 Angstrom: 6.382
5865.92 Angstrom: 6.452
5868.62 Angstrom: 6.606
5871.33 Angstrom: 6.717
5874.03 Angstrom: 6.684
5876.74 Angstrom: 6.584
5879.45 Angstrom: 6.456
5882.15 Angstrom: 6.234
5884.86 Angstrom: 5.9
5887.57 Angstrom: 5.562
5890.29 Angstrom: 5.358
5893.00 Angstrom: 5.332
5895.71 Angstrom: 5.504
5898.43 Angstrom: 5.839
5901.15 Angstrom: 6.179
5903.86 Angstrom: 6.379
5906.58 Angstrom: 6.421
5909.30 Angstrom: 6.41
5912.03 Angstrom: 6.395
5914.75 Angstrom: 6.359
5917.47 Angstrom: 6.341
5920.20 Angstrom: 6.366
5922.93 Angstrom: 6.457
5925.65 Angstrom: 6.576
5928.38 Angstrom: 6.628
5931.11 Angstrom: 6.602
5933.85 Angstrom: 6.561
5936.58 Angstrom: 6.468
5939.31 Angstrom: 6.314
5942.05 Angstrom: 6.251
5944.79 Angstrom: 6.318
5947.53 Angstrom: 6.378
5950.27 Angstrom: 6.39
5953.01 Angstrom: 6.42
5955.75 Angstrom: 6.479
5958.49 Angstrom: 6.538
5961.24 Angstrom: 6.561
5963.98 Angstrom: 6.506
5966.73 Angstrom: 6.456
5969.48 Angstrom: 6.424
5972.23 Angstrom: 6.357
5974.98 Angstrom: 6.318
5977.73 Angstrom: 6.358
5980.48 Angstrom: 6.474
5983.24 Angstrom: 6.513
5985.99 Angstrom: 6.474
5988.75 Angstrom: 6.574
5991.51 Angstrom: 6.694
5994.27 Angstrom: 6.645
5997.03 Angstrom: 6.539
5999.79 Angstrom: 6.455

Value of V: 1.01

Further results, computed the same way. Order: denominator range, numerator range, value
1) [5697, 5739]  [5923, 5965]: 1.06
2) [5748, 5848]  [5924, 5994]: 1.05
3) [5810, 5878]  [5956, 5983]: 1.03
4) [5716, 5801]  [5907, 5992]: 1.04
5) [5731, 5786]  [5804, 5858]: 1.01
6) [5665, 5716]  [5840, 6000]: 1.07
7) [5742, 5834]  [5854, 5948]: 1.00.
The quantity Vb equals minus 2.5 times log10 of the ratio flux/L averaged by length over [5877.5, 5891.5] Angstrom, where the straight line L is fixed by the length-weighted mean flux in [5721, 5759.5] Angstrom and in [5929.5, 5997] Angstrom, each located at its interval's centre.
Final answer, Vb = 0.11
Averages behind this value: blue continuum 6.72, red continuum 6.46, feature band 5.94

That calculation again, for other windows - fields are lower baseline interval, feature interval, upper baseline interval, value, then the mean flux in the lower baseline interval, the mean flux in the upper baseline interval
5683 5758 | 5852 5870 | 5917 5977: 0.02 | 6.62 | 6.44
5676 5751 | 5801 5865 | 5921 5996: 0.01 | 6.62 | 6.47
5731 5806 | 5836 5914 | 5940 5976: 0.03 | 6.61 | 6.41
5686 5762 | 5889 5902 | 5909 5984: 0.15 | 6.62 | 6.44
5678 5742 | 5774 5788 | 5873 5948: 0.01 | 6.59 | 6.24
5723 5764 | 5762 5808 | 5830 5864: 0.02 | 6.7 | 6.55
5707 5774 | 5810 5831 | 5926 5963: 0.02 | 6.67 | 6.46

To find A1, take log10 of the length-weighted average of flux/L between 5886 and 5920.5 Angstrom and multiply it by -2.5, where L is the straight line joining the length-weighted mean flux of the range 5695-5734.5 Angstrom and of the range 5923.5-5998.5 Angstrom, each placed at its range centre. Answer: 0.08 mag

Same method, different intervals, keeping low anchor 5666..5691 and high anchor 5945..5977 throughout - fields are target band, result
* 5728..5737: -0.05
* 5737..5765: -0.05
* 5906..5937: -0.01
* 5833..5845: -0.05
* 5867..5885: -0.01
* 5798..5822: 0.00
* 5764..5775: -0.05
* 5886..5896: 0.18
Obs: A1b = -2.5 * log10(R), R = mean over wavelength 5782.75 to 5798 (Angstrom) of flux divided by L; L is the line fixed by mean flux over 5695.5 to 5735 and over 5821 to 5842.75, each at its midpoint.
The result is 0.02 mag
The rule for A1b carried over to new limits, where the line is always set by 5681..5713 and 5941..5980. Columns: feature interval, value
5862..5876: -0.02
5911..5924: 0.01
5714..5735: -0.03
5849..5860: 0.01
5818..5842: -0.03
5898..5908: 0.03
